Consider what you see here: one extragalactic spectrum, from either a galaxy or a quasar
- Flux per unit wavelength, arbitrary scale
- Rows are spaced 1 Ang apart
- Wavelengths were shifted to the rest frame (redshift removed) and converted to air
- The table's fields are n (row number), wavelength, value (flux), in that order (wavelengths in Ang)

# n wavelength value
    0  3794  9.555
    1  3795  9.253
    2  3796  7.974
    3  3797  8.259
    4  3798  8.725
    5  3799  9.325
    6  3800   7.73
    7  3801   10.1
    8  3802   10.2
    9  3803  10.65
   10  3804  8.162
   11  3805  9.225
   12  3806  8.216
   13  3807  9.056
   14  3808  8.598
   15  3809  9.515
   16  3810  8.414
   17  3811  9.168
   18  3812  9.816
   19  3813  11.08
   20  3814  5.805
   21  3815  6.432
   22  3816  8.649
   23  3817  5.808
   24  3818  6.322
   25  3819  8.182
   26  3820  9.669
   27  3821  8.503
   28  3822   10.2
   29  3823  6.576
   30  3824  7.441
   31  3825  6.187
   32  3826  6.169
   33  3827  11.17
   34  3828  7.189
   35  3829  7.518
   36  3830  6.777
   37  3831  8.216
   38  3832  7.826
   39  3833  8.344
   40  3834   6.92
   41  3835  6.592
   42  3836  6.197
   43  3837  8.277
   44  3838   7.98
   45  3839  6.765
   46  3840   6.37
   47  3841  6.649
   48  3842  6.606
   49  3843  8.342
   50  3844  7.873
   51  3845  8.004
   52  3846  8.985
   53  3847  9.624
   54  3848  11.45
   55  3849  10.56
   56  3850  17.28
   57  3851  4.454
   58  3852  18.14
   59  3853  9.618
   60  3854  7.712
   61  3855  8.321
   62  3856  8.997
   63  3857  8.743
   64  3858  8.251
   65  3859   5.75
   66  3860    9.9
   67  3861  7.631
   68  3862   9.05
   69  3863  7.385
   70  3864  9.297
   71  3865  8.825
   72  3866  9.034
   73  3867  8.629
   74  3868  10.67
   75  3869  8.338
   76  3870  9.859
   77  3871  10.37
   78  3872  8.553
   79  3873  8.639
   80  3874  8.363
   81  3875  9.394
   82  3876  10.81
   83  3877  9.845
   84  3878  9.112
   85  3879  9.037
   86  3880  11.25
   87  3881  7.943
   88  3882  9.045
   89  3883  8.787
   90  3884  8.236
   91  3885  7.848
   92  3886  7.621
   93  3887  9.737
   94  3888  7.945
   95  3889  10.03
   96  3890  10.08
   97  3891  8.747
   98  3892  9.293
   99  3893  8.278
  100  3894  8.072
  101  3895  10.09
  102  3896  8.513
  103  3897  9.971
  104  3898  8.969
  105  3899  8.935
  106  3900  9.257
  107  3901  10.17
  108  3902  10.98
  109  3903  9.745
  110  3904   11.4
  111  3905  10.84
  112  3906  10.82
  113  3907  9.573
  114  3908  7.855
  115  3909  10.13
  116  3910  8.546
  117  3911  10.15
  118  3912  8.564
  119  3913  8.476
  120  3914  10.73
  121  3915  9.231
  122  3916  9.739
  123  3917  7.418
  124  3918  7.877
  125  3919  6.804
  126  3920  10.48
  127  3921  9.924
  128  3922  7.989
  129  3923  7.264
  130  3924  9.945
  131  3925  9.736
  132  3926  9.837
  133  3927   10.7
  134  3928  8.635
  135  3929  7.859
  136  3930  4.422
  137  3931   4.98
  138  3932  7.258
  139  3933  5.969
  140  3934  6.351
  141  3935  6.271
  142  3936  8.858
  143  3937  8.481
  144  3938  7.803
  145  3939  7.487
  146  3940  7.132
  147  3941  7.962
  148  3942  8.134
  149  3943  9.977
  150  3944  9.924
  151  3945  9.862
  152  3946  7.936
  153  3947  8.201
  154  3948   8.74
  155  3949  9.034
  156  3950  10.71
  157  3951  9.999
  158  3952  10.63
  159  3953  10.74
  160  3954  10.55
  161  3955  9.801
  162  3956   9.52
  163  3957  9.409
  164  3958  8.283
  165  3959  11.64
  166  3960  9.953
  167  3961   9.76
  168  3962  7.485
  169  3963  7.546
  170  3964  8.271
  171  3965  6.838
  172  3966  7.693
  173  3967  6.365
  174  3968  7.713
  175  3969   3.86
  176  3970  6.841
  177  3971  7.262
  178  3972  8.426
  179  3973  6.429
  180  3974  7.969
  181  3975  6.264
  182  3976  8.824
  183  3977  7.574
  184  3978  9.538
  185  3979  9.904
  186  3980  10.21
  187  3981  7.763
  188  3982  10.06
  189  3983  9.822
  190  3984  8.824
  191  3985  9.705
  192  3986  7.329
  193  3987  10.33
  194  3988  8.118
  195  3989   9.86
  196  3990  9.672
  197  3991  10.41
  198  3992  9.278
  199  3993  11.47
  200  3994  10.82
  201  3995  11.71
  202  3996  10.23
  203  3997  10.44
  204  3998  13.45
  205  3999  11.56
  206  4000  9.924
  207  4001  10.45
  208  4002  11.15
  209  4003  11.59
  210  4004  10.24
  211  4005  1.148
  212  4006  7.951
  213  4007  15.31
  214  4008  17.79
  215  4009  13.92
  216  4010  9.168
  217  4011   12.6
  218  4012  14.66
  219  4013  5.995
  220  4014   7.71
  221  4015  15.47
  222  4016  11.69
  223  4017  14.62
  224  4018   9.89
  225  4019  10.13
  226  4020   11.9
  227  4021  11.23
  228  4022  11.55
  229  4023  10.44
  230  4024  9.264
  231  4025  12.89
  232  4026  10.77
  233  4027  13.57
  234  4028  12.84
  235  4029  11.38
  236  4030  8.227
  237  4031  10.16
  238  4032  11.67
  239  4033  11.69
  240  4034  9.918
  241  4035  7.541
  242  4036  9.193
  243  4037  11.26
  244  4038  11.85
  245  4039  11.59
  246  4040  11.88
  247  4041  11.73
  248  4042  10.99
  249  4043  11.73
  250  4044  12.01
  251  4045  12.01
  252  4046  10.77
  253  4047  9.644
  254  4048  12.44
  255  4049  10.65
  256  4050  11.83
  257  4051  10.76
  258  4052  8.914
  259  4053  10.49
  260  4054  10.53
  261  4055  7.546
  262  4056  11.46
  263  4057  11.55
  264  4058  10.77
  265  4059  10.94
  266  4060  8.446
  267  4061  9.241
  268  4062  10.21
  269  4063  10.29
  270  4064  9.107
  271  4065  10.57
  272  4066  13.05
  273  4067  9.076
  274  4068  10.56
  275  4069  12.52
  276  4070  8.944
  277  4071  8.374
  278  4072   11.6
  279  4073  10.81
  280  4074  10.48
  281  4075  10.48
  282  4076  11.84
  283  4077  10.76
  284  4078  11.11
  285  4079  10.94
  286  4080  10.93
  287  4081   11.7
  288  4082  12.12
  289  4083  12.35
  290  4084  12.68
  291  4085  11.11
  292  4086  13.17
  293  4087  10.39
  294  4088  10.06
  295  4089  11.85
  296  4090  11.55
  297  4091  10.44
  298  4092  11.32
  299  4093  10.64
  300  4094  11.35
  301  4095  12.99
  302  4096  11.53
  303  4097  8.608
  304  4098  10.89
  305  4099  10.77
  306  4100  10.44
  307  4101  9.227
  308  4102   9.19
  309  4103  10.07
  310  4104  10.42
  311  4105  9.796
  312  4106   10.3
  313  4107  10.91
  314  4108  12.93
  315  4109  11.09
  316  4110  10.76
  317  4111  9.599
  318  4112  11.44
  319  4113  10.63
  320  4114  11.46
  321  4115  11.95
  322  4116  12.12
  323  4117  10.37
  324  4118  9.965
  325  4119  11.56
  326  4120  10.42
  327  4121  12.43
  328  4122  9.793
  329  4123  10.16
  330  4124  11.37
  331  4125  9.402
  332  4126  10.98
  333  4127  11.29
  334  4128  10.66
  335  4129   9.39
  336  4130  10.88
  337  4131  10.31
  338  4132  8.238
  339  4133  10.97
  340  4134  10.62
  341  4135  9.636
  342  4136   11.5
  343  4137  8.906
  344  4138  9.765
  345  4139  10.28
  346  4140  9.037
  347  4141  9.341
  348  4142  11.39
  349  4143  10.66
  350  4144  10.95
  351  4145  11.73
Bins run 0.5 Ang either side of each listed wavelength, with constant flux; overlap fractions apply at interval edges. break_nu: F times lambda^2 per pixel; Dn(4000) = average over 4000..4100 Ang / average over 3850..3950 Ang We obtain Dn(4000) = 1.32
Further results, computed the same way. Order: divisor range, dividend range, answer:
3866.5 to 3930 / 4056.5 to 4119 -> 1.29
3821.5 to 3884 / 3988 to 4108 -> 1.38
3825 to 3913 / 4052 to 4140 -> 1.34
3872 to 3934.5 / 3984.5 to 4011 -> 1.24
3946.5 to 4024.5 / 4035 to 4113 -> 1.16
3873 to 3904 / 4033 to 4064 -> 1.24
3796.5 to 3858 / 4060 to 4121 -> 1.45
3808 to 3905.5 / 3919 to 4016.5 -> 1.11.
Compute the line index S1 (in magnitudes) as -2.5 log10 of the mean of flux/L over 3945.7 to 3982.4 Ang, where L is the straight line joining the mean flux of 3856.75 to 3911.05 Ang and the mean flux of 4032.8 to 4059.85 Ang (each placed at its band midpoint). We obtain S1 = 0.159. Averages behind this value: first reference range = 9.16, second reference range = 10.8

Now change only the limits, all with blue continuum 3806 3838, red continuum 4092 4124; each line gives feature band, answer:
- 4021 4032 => -0.119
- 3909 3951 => 0.070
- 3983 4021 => -0.103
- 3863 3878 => -0.100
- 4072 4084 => -0.081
